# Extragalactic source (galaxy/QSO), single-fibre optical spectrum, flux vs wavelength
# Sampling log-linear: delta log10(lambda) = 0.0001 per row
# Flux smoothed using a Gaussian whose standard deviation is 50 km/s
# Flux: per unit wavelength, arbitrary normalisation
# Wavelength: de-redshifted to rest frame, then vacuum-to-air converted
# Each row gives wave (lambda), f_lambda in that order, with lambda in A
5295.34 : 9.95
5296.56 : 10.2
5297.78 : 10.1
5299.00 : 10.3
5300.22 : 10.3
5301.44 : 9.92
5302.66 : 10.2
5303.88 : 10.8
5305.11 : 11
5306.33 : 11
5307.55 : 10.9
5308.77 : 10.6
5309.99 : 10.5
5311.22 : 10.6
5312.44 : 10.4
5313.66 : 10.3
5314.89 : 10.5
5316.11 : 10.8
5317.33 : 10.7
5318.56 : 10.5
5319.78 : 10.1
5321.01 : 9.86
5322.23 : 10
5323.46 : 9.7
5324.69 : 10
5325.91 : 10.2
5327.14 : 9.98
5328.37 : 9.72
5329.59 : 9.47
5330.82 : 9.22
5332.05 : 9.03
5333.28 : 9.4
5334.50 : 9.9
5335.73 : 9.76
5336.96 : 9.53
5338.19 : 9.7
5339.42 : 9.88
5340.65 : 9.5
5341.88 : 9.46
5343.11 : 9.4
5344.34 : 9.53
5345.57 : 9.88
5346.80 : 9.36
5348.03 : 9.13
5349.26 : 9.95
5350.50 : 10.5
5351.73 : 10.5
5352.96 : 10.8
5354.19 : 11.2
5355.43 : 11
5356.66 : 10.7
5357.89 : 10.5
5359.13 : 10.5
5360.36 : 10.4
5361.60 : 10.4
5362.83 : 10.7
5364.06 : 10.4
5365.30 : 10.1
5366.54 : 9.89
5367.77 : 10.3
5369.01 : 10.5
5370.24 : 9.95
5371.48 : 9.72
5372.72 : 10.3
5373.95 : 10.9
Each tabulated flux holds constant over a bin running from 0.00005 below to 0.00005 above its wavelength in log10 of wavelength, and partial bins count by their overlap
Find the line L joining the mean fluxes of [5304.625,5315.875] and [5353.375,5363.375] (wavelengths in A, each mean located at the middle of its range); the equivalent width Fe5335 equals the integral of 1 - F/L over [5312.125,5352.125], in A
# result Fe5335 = 3.0 A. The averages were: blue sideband 10.7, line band 9.87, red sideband 10.7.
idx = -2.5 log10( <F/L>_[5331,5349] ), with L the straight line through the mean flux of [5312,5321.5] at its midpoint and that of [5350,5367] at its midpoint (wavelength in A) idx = 0.10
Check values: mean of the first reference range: 10.4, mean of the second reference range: 10.5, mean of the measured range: 9.54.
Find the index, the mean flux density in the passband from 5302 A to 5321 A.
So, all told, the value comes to 10.6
